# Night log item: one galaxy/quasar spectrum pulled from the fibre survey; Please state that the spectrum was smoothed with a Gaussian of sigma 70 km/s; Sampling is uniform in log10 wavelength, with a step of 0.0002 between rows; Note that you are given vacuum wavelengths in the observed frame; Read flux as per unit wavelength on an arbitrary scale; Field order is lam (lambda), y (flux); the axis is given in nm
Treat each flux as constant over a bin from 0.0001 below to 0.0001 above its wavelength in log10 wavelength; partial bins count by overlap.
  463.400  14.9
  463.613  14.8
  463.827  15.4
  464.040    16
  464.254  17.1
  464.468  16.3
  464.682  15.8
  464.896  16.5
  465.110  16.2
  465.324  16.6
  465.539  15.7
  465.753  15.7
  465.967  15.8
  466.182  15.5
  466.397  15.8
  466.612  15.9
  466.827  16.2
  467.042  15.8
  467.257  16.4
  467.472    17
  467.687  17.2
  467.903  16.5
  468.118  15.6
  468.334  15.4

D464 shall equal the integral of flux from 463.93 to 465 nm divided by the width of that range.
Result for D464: 16.3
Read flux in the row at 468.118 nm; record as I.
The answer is 15.6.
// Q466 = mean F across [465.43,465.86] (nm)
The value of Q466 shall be 15.7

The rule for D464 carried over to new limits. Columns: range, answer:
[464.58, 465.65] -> 16.2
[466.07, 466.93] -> 15.8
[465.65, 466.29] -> 15.7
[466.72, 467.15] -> 16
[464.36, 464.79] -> 16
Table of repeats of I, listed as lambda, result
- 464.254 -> 17.1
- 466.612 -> 15.9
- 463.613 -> 14.8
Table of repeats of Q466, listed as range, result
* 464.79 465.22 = 16.4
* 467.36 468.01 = 16.9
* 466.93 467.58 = 16.4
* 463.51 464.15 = 15.4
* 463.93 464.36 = 16.6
